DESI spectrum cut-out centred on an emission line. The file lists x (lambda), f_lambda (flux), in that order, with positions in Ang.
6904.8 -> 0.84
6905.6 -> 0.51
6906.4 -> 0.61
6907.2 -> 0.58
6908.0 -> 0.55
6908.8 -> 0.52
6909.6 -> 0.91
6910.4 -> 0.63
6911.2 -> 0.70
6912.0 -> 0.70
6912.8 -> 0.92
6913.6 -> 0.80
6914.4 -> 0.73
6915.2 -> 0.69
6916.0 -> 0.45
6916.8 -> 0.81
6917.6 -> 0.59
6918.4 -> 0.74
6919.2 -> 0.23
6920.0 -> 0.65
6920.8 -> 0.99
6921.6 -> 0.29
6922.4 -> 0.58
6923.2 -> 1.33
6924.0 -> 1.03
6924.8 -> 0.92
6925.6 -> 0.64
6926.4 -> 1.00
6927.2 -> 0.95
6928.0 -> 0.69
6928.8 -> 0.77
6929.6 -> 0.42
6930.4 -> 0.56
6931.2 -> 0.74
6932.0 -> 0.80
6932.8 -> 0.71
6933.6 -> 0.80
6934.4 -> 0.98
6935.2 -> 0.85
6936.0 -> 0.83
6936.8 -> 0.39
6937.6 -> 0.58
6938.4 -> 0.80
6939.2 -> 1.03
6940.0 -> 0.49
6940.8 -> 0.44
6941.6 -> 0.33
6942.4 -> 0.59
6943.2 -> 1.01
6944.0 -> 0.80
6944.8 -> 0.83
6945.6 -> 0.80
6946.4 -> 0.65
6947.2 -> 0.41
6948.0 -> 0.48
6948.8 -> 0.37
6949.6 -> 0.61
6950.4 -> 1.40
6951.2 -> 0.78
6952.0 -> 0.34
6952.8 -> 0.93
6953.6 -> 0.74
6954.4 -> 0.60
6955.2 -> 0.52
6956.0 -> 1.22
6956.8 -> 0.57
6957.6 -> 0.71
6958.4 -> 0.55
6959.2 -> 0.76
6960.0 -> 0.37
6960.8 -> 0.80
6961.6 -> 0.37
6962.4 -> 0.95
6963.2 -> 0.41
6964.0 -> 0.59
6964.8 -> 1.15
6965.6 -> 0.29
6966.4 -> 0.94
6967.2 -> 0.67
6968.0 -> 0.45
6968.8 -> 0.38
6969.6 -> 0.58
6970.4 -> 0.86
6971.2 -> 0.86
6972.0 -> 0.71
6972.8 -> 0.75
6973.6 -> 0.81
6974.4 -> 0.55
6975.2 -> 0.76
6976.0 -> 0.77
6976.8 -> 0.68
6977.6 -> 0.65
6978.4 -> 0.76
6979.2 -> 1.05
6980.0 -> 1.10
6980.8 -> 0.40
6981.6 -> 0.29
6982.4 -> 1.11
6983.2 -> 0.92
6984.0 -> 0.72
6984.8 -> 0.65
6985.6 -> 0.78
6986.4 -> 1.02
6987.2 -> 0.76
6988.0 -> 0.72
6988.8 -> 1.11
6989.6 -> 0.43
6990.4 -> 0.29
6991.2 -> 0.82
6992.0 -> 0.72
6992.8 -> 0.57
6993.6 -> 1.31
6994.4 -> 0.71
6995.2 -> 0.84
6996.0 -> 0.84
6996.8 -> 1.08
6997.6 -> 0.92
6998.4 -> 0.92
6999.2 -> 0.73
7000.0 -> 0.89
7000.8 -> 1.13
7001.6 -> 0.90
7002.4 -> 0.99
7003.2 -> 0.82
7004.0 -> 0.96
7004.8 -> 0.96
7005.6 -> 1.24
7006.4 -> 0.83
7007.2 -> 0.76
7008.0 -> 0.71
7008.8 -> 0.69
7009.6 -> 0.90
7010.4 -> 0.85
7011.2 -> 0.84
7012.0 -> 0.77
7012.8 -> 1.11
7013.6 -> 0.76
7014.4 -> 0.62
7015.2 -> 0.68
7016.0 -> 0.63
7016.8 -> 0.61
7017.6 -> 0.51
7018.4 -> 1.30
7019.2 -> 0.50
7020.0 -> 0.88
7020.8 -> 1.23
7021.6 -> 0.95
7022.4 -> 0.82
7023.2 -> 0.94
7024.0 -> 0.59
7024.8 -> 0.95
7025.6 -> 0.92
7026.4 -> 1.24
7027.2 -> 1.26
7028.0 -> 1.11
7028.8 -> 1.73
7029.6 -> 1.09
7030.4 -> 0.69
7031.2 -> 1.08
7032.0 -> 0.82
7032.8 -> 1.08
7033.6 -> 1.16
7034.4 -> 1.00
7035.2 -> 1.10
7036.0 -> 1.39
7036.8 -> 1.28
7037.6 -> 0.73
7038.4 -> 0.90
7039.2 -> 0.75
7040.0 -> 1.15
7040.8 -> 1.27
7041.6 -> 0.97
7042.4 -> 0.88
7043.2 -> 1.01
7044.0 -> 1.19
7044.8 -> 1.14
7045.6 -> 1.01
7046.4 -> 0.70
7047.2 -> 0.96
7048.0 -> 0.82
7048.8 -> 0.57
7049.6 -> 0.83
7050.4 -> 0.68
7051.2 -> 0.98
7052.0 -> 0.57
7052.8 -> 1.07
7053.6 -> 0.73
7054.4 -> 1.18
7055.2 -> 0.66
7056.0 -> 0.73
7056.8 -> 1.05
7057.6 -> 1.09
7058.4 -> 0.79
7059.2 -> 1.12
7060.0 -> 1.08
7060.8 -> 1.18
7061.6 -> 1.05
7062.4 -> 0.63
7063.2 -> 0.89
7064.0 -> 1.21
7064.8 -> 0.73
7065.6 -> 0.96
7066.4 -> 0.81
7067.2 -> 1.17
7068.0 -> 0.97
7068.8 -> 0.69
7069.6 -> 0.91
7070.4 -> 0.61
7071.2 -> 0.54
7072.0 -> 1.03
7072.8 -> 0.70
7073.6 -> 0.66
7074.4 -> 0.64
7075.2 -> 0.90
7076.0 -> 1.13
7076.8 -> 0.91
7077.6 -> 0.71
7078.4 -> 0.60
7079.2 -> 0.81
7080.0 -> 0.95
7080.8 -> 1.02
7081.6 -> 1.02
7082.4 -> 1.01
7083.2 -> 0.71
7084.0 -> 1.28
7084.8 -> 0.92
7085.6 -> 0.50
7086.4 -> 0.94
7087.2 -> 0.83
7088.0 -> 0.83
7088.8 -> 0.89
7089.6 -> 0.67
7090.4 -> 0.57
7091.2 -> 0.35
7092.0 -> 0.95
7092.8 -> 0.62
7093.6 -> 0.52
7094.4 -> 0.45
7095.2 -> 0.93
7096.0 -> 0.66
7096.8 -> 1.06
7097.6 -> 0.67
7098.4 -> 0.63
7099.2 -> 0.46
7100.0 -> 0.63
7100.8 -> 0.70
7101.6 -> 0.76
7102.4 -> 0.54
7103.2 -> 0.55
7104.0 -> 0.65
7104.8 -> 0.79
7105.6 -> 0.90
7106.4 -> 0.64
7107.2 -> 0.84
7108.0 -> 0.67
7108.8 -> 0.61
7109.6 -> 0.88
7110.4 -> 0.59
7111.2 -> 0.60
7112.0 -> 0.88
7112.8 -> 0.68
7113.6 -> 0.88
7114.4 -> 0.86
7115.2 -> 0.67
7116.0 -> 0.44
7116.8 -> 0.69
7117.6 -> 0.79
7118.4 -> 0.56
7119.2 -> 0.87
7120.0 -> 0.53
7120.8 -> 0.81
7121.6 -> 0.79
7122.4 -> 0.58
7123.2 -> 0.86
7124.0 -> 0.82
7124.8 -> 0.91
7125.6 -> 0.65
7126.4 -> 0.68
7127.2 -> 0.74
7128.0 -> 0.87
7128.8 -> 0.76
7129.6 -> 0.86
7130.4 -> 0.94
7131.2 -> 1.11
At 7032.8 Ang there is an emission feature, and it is Mg II 2798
